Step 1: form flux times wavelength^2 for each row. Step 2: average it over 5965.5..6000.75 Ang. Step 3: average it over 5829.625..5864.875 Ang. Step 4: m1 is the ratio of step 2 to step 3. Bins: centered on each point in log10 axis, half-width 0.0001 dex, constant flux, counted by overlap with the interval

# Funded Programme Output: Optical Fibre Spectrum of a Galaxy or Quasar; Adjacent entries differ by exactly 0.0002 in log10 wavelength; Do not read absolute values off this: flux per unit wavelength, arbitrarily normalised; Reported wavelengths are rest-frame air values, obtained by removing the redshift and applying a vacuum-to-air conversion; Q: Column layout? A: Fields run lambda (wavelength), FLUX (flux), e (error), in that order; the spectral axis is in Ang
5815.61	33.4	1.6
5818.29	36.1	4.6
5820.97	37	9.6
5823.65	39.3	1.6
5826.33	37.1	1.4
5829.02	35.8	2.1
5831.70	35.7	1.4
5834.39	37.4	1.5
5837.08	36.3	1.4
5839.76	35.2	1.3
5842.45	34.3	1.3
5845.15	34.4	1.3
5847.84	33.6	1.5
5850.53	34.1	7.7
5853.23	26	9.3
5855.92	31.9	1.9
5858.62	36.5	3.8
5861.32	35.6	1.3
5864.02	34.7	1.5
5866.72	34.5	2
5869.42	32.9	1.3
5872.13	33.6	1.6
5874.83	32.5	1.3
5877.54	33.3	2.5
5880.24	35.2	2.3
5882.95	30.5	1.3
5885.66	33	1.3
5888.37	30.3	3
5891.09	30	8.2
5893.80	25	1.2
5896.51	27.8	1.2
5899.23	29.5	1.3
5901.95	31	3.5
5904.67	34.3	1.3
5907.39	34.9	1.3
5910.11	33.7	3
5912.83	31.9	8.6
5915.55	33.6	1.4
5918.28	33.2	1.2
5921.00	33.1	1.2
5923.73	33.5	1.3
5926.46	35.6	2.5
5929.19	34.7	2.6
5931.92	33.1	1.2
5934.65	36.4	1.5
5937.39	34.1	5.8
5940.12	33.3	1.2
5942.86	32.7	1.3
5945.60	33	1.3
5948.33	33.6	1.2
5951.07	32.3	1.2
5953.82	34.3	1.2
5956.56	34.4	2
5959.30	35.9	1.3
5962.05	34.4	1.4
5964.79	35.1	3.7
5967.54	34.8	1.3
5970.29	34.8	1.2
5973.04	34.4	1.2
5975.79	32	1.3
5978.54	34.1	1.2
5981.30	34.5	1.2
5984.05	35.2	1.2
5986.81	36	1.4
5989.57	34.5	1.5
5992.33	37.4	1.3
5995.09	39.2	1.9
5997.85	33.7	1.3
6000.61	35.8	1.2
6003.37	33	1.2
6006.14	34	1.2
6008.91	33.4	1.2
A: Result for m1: 1.1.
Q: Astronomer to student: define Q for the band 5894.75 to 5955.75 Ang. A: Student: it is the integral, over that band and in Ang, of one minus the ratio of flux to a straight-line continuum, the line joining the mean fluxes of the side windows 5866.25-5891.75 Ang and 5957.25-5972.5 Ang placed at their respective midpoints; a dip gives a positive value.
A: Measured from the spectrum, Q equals 1.3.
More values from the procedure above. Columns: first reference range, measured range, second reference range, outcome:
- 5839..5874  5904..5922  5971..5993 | 0.30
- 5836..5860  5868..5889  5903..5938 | 0.62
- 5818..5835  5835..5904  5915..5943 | 6.17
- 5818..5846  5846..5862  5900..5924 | 1.14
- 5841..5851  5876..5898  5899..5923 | 1.82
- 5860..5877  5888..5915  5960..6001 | 2.62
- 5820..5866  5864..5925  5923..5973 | 4.24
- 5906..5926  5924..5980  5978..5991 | 0.17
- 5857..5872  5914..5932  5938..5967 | 0.17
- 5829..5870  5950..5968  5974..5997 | 0.32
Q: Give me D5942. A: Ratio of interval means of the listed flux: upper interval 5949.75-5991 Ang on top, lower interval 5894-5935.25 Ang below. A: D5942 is 1.05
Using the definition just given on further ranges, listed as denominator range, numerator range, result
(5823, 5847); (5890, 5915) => 0.86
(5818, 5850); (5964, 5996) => 0.98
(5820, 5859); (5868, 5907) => 0.90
